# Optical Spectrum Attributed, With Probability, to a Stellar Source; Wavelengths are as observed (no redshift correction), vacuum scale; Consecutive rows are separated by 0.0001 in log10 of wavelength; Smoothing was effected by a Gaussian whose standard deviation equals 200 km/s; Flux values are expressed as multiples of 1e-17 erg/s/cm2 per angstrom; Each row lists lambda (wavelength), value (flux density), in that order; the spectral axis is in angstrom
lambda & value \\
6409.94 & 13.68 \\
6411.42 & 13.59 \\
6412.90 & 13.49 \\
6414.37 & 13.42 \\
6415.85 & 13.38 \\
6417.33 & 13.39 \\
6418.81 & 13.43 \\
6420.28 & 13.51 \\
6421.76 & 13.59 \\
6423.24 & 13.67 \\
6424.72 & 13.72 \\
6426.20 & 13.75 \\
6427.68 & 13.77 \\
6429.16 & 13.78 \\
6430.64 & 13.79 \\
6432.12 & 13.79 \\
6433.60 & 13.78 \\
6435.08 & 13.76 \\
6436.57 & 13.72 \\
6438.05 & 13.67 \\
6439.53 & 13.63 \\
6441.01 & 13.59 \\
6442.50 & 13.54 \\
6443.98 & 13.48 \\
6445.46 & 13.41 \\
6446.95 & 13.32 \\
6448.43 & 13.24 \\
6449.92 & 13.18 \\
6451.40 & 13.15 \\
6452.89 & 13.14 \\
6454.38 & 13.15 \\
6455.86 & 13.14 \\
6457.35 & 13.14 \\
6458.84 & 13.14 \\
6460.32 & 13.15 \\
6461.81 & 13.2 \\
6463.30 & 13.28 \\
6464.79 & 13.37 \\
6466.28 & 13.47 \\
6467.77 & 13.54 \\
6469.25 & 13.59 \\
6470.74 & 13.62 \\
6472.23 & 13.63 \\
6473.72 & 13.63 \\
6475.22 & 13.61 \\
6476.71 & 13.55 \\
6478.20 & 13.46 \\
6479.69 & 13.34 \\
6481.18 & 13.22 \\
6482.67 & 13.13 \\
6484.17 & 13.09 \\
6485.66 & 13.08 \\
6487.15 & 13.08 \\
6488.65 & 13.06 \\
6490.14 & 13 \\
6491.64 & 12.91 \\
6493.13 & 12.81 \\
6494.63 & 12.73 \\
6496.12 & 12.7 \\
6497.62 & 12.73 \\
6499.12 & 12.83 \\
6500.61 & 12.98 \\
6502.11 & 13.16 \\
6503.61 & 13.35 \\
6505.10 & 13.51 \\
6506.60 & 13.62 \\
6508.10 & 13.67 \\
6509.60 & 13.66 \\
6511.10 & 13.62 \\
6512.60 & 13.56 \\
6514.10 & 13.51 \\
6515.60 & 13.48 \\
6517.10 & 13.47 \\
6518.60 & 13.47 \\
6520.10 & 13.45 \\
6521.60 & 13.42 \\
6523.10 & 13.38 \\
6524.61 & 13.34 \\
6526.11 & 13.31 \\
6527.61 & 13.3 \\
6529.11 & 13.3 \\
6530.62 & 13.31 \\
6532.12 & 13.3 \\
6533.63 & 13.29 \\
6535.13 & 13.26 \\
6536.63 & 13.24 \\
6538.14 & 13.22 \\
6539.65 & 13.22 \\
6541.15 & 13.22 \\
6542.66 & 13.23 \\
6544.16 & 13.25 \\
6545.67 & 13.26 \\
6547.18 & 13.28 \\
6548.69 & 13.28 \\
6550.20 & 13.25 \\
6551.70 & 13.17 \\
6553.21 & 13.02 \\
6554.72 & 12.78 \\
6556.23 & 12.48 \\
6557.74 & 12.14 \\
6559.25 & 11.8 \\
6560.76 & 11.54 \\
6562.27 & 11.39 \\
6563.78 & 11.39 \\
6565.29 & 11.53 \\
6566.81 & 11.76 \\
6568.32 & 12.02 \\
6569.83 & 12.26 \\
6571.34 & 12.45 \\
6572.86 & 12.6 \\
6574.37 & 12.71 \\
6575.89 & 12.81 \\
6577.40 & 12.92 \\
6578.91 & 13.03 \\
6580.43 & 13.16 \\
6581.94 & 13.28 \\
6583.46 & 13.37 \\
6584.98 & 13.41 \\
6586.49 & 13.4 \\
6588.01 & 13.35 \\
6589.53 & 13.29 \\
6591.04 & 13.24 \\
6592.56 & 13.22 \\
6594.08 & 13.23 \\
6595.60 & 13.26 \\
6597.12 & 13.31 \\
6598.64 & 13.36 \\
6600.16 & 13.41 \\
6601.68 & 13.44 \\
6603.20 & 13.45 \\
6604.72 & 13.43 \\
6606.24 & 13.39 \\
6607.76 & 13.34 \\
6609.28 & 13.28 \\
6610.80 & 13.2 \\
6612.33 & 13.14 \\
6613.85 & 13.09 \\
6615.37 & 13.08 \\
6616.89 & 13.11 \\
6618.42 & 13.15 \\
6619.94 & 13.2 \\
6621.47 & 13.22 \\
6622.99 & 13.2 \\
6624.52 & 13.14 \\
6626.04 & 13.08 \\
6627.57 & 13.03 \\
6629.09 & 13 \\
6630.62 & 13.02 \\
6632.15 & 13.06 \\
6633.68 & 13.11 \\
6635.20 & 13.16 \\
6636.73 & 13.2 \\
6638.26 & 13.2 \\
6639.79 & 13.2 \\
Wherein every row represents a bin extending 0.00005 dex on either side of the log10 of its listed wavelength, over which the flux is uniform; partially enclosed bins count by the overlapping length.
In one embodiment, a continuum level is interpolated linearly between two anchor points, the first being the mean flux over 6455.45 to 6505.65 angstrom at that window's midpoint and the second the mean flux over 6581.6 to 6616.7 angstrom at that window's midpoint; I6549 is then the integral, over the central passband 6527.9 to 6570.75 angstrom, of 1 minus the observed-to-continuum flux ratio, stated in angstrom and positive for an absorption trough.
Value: 1.7 angstrom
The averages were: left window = 13.2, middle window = 12.7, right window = 13.3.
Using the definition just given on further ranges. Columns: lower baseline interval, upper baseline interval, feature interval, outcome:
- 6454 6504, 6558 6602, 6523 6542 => -0.5 angstrom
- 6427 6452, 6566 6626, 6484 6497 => 0.5 angstrom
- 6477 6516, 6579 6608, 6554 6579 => 2.1 angstrom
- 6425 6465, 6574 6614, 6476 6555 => 0.6 angstrom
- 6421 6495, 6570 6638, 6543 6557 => 0.2 angstrom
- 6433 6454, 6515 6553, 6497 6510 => 0.1 angstrom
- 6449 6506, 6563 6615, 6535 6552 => -0.2 angstrom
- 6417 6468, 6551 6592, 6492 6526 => -0.7 angstrom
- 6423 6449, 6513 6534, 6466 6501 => 0.8 angstrom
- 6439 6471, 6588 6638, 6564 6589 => 1.0 angstrom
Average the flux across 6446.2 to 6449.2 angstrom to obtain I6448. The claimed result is 13.3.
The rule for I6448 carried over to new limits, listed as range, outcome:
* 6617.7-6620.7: 13.2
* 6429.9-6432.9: 13.8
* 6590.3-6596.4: 13.2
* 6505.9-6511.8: 13.6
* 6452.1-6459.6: 13.1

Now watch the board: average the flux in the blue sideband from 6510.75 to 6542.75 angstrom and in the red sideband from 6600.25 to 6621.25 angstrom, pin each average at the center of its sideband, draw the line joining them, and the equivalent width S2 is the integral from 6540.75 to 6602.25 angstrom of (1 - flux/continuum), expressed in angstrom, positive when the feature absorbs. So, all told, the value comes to 2.2 angstrom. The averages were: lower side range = 13.4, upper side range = 13.3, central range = 12.8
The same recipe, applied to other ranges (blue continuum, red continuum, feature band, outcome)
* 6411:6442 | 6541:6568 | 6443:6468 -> 0.21 angstrom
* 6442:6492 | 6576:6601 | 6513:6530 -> -0.16 angstrom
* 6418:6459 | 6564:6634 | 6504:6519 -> -0.29 angstrom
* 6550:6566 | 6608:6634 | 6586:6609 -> -1.01 angstrom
